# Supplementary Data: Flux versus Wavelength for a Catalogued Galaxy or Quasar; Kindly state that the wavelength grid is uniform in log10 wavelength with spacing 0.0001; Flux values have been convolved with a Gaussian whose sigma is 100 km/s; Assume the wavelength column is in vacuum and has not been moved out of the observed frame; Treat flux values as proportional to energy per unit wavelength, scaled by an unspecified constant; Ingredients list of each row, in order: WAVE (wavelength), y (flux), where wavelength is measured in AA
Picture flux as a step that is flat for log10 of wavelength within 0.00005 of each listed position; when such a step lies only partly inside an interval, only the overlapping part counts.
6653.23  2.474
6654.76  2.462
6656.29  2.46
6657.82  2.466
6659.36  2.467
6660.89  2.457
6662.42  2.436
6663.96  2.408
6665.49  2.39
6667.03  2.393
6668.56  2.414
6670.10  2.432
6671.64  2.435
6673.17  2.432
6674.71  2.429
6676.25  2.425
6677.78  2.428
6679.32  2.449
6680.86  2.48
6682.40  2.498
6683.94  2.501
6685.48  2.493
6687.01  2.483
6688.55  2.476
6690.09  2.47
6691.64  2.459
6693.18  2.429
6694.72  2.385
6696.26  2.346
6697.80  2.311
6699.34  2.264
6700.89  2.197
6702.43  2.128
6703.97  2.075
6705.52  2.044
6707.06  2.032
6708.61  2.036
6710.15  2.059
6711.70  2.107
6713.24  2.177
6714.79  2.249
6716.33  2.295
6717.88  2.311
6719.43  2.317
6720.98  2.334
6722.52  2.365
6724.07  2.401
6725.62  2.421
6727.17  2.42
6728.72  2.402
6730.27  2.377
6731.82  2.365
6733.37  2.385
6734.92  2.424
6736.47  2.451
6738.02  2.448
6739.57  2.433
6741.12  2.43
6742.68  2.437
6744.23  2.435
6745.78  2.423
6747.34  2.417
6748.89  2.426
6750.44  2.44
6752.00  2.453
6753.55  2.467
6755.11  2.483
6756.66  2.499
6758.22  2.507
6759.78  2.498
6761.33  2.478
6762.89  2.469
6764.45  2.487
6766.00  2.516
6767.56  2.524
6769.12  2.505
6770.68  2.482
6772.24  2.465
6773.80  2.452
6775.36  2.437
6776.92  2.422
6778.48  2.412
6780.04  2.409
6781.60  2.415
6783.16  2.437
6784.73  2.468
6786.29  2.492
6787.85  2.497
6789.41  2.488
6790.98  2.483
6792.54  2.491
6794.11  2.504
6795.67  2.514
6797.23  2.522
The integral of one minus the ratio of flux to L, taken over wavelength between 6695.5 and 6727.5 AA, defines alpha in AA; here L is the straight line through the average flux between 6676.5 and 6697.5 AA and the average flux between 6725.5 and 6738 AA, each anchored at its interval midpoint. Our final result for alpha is 2.59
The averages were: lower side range 2.45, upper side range 2.41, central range 2.23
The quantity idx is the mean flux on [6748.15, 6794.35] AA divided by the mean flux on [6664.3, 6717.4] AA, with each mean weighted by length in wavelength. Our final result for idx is 1.06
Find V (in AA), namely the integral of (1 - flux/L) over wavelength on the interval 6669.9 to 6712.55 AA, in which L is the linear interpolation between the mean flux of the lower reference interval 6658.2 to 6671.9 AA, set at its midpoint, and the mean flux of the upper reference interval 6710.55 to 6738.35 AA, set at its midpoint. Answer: 1.1 AA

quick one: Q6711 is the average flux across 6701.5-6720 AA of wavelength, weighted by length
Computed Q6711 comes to 2.15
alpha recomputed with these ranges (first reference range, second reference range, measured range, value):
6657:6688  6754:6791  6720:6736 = 0.5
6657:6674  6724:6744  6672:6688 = -0.2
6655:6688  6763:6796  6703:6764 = 2.7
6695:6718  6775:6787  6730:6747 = -1.0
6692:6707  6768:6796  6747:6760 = -0.4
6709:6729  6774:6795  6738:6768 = -1.1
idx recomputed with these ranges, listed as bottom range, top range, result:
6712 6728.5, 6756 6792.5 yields 1.06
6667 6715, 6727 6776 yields 1.05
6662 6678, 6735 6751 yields 1.01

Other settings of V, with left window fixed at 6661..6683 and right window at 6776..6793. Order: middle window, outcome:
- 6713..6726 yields 0.6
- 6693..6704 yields 0.8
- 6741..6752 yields 0.1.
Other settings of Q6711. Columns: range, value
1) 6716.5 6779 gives 2.43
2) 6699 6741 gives 2.28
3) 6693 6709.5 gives 2.2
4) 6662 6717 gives 2.33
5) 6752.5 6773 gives 2.49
